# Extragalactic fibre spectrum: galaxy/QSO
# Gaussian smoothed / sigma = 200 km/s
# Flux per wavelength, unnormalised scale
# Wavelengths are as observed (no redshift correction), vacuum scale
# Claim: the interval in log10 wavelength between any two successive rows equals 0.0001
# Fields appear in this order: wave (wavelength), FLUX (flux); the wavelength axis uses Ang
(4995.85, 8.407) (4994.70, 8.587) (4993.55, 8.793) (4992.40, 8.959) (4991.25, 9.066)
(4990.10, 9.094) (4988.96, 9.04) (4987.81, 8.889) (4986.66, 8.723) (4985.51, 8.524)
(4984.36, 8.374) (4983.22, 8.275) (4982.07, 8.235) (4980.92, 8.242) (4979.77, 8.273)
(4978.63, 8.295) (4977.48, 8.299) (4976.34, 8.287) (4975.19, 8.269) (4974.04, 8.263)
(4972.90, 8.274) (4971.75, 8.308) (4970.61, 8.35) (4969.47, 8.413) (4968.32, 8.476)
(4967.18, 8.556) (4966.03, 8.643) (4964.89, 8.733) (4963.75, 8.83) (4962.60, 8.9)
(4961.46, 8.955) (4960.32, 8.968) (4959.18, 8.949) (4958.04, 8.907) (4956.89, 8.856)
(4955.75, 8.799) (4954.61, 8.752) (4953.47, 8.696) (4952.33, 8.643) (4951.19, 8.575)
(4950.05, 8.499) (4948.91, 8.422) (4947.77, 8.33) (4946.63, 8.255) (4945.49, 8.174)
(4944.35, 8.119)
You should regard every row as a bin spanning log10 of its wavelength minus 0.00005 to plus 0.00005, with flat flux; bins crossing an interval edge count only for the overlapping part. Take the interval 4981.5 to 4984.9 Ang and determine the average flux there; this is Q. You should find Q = 8.31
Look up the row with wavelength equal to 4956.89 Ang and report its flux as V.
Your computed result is 8.856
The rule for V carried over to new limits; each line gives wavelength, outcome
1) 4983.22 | 8.275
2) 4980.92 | 8.242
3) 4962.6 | 8.9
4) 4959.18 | 8.949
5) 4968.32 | 8.476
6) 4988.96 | 9.04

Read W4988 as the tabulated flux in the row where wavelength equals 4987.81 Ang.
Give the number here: 8.889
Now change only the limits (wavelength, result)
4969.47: 8.413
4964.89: 8.733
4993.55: 8.793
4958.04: 8.907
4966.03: 8.643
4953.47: 8.696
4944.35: 8.119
